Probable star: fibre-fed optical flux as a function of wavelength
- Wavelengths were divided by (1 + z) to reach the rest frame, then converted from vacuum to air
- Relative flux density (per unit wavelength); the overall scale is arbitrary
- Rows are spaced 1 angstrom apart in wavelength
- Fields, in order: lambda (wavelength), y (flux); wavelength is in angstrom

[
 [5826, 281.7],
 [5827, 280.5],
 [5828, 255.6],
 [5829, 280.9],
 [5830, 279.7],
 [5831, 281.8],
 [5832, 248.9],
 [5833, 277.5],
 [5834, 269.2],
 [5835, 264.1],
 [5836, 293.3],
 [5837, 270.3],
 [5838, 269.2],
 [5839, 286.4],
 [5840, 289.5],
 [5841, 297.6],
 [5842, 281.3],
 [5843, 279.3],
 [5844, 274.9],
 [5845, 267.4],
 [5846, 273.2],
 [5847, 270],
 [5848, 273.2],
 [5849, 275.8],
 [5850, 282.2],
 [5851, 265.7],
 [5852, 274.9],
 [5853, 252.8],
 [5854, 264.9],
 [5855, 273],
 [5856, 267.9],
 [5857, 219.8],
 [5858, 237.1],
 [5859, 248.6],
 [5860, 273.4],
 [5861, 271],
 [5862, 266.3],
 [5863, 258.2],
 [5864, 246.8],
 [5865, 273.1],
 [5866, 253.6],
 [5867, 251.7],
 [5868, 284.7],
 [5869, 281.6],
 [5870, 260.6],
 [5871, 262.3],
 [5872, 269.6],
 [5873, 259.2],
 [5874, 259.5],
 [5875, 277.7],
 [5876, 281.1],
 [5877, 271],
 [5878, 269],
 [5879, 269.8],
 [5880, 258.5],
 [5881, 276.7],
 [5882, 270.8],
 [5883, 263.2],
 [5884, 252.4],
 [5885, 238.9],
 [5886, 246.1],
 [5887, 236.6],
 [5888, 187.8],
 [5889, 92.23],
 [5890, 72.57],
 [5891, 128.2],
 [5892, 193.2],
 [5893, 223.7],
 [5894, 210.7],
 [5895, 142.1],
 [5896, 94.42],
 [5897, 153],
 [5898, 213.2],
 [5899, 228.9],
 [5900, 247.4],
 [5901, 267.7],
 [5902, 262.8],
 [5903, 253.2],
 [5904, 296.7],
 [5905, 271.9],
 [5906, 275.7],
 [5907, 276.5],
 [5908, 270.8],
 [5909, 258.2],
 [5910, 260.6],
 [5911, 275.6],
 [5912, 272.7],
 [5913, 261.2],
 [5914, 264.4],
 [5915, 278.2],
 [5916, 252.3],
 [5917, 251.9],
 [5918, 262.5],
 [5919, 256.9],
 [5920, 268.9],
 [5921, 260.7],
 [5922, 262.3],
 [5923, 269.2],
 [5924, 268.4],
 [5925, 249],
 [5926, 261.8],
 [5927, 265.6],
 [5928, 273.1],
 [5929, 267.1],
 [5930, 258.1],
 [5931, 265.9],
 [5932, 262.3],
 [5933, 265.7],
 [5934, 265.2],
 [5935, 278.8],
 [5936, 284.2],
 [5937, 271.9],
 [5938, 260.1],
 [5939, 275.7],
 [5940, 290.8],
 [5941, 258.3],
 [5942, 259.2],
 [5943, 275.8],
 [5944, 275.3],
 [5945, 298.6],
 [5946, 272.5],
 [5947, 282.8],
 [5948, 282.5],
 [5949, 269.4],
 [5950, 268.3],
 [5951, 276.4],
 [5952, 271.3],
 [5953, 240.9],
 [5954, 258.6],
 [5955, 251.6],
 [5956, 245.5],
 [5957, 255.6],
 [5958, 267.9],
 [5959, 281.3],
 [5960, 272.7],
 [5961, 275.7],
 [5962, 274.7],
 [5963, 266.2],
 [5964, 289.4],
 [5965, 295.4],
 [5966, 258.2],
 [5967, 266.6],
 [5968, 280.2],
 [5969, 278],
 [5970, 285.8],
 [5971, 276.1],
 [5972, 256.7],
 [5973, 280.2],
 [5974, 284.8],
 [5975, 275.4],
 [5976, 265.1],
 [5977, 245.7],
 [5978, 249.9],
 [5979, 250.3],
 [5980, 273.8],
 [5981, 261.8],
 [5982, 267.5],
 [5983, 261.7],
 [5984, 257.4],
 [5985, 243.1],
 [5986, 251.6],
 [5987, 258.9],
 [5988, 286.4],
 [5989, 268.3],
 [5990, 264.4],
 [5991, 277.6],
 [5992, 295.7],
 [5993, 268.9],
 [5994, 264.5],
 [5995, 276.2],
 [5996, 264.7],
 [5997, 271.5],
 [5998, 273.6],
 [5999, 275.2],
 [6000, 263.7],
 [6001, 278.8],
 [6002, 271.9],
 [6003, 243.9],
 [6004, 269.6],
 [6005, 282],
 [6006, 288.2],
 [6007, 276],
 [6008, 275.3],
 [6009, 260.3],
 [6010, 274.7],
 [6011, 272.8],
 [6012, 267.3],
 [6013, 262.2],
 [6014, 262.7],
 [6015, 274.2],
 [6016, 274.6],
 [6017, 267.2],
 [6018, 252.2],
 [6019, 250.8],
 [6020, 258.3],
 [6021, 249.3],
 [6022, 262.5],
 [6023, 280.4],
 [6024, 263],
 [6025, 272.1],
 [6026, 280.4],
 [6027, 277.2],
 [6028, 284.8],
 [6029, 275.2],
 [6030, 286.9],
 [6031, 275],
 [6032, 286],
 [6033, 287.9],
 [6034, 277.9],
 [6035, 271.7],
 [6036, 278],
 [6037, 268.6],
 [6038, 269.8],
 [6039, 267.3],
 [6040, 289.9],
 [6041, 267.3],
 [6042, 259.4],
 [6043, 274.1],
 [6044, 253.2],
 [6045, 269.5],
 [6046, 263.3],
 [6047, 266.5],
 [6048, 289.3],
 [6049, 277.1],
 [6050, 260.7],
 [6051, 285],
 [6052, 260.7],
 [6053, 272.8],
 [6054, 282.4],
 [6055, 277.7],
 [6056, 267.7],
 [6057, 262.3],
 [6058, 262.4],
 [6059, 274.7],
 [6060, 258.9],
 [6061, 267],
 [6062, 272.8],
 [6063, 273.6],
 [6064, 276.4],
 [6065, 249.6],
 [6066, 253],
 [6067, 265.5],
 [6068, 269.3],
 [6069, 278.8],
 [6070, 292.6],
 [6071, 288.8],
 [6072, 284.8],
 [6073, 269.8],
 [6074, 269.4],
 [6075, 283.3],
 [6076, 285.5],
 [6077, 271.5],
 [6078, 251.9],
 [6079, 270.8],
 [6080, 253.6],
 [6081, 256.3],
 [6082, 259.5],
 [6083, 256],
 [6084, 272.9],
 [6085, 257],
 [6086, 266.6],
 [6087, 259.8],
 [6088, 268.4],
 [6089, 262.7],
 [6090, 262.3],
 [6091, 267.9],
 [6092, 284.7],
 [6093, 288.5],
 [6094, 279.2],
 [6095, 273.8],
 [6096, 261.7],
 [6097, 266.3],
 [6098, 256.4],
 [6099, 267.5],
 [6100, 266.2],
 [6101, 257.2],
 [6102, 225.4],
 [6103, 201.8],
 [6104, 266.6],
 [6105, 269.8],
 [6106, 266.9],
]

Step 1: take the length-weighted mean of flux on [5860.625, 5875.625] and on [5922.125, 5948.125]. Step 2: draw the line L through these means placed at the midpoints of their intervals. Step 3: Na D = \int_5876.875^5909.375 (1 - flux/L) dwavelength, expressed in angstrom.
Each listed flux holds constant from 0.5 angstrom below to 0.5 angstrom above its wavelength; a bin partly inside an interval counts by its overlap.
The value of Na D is 5.0 angstrom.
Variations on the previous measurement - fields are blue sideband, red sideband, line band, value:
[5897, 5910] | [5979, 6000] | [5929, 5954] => -0.9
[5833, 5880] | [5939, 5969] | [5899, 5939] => 0.7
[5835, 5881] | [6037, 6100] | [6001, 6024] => 0.2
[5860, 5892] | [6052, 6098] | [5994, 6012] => -0.8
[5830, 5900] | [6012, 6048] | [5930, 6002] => -2.1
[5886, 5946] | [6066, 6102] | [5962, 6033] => -3.7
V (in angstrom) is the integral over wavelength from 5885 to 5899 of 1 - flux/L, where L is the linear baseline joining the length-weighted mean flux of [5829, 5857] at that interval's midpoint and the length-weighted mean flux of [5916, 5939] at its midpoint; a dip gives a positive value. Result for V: 4.96 angstrom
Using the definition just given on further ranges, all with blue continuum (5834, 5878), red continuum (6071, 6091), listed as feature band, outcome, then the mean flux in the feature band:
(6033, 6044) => -0.20 angstrom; 272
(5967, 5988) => 0.16 angstrom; 266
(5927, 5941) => -0.10 angstrom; 270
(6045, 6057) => -0.23 angstrom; 272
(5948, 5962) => 0.14 angstrom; 265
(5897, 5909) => 0.56 angstrom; 256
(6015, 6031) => -0.11 angstrom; 269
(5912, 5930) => 0.33 angstrom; 263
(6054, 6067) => 0.01 angstrom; 267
